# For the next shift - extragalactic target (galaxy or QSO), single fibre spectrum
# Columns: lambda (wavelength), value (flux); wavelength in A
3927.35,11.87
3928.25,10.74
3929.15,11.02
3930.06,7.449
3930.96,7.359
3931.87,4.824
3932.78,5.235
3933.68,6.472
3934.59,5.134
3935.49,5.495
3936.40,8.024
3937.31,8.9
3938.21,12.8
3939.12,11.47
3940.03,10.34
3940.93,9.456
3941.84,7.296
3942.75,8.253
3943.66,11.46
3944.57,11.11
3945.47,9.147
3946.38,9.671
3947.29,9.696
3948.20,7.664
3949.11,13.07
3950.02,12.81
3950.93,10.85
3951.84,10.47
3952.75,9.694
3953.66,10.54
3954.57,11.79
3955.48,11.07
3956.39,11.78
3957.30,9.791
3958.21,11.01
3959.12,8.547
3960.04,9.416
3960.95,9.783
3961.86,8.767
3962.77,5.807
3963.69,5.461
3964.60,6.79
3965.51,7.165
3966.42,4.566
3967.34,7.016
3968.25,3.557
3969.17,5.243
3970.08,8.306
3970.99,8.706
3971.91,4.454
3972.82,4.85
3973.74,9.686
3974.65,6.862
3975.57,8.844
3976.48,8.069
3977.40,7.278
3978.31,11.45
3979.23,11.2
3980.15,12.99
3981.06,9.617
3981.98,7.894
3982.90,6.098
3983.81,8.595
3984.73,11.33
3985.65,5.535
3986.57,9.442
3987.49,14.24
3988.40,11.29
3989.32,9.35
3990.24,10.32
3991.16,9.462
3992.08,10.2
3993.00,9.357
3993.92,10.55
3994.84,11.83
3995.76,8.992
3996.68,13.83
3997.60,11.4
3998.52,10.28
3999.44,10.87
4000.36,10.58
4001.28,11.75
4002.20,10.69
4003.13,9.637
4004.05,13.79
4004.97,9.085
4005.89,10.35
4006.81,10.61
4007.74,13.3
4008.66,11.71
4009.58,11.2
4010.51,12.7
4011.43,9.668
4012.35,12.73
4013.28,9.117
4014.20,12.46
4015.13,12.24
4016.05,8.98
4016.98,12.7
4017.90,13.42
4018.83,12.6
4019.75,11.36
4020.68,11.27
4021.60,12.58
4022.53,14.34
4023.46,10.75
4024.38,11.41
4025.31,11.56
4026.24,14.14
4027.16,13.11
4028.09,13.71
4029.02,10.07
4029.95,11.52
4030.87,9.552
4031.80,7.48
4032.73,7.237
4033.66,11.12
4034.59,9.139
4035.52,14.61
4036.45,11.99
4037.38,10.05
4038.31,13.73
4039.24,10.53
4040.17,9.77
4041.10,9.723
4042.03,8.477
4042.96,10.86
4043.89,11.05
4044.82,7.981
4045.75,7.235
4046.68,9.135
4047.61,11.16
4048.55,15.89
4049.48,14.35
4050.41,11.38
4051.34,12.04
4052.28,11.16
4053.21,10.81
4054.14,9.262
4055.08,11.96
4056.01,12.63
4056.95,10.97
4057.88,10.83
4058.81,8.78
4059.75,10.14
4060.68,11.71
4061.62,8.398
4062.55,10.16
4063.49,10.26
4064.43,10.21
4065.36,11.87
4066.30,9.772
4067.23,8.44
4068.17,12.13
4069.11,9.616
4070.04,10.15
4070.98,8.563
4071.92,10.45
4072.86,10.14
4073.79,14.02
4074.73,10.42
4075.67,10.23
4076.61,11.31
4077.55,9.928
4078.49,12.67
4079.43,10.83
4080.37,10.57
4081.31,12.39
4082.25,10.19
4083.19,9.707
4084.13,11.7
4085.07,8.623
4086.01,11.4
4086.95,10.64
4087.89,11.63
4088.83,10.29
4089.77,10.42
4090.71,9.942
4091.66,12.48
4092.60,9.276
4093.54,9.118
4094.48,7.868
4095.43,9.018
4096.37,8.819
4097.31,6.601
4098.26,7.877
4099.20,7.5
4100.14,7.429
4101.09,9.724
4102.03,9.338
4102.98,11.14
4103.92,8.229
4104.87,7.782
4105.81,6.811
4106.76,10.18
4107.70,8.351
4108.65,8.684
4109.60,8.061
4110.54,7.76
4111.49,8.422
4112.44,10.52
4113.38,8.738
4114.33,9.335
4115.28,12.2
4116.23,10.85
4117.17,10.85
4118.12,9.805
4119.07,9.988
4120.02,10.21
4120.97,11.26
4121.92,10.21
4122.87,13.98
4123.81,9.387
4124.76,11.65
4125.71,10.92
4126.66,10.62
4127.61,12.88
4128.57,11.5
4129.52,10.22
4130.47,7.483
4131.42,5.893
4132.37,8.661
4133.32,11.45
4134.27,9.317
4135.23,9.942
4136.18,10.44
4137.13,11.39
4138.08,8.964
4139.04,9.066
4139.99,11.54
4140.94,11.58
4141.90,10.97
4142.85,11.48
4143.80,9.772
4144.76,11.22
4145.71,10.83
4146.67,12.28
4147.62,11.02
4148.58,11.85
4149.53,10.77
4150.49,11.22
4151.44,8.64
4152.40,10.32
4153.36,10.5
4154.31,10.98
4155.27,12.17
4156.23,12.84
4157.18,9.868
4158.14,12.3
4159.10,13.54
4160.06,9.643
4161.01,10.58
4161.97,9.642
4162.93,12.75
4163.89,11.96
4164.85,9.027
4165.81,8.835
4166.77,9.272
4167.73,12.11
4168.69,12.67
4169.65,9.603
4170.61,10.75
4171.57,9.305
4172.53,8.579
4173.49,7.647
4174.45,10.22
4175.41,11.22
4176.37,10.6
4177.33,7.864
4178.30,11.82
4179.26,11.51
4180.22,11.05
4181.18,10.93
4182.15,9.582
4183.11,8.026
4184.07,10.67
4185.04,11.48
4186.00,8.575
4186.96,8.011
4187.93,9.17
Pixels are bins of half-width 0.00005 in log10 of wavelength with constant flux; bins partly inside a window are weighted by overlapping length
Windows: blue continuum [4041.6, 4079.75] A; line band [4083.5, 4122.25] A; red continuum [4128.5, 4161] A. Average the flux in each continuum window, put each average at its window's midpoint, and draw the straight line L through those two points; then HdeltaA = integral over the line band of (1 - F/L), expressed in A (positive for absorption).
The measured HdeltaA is 4.1 A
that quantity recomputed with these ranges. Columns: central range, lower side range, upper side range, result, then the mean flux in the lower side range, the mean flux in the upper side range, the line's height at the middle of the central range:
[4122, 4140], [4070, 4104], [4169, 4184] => -0.4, 10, 9.97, 10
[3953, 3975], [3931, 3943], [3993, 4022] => 2.9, 7.95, 11.3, 9.24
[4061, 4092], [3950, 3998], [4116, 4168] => -1.7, 9.1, 10.7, 10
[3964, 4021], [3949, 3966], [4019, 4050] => 3.0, 9.64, 11.1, 10.3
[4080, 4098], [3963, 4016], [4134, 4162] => 0.6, 9.54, 10.9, 10.4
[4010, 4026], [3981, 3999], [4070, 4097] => -2.6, 9.99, 10.4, 10.1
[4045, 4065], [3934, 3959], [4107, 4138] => -1.7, 9.92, 10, 9.98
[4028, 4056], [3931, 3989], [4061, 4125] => -3.7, 8.79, 9.95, 9.5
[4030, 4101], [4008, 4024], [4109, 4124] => 3.9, 11.8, 10.1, 11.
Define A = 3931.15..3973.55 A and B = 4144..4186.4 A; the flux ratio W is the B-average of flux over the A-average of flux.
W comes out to 1.24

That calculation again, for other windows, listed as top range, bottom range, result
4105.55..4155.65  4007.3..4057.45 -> 0.91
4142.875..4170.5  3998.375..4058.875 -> 0.98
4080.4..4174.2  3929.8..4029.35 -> 1.03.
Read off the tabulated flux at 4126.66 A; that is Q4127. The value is 10.62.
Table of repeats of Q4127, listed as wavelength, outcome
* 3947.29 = 9.696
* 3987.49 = 14.24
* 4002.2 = 10.69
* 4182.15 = 9.582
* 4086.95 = 10.64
